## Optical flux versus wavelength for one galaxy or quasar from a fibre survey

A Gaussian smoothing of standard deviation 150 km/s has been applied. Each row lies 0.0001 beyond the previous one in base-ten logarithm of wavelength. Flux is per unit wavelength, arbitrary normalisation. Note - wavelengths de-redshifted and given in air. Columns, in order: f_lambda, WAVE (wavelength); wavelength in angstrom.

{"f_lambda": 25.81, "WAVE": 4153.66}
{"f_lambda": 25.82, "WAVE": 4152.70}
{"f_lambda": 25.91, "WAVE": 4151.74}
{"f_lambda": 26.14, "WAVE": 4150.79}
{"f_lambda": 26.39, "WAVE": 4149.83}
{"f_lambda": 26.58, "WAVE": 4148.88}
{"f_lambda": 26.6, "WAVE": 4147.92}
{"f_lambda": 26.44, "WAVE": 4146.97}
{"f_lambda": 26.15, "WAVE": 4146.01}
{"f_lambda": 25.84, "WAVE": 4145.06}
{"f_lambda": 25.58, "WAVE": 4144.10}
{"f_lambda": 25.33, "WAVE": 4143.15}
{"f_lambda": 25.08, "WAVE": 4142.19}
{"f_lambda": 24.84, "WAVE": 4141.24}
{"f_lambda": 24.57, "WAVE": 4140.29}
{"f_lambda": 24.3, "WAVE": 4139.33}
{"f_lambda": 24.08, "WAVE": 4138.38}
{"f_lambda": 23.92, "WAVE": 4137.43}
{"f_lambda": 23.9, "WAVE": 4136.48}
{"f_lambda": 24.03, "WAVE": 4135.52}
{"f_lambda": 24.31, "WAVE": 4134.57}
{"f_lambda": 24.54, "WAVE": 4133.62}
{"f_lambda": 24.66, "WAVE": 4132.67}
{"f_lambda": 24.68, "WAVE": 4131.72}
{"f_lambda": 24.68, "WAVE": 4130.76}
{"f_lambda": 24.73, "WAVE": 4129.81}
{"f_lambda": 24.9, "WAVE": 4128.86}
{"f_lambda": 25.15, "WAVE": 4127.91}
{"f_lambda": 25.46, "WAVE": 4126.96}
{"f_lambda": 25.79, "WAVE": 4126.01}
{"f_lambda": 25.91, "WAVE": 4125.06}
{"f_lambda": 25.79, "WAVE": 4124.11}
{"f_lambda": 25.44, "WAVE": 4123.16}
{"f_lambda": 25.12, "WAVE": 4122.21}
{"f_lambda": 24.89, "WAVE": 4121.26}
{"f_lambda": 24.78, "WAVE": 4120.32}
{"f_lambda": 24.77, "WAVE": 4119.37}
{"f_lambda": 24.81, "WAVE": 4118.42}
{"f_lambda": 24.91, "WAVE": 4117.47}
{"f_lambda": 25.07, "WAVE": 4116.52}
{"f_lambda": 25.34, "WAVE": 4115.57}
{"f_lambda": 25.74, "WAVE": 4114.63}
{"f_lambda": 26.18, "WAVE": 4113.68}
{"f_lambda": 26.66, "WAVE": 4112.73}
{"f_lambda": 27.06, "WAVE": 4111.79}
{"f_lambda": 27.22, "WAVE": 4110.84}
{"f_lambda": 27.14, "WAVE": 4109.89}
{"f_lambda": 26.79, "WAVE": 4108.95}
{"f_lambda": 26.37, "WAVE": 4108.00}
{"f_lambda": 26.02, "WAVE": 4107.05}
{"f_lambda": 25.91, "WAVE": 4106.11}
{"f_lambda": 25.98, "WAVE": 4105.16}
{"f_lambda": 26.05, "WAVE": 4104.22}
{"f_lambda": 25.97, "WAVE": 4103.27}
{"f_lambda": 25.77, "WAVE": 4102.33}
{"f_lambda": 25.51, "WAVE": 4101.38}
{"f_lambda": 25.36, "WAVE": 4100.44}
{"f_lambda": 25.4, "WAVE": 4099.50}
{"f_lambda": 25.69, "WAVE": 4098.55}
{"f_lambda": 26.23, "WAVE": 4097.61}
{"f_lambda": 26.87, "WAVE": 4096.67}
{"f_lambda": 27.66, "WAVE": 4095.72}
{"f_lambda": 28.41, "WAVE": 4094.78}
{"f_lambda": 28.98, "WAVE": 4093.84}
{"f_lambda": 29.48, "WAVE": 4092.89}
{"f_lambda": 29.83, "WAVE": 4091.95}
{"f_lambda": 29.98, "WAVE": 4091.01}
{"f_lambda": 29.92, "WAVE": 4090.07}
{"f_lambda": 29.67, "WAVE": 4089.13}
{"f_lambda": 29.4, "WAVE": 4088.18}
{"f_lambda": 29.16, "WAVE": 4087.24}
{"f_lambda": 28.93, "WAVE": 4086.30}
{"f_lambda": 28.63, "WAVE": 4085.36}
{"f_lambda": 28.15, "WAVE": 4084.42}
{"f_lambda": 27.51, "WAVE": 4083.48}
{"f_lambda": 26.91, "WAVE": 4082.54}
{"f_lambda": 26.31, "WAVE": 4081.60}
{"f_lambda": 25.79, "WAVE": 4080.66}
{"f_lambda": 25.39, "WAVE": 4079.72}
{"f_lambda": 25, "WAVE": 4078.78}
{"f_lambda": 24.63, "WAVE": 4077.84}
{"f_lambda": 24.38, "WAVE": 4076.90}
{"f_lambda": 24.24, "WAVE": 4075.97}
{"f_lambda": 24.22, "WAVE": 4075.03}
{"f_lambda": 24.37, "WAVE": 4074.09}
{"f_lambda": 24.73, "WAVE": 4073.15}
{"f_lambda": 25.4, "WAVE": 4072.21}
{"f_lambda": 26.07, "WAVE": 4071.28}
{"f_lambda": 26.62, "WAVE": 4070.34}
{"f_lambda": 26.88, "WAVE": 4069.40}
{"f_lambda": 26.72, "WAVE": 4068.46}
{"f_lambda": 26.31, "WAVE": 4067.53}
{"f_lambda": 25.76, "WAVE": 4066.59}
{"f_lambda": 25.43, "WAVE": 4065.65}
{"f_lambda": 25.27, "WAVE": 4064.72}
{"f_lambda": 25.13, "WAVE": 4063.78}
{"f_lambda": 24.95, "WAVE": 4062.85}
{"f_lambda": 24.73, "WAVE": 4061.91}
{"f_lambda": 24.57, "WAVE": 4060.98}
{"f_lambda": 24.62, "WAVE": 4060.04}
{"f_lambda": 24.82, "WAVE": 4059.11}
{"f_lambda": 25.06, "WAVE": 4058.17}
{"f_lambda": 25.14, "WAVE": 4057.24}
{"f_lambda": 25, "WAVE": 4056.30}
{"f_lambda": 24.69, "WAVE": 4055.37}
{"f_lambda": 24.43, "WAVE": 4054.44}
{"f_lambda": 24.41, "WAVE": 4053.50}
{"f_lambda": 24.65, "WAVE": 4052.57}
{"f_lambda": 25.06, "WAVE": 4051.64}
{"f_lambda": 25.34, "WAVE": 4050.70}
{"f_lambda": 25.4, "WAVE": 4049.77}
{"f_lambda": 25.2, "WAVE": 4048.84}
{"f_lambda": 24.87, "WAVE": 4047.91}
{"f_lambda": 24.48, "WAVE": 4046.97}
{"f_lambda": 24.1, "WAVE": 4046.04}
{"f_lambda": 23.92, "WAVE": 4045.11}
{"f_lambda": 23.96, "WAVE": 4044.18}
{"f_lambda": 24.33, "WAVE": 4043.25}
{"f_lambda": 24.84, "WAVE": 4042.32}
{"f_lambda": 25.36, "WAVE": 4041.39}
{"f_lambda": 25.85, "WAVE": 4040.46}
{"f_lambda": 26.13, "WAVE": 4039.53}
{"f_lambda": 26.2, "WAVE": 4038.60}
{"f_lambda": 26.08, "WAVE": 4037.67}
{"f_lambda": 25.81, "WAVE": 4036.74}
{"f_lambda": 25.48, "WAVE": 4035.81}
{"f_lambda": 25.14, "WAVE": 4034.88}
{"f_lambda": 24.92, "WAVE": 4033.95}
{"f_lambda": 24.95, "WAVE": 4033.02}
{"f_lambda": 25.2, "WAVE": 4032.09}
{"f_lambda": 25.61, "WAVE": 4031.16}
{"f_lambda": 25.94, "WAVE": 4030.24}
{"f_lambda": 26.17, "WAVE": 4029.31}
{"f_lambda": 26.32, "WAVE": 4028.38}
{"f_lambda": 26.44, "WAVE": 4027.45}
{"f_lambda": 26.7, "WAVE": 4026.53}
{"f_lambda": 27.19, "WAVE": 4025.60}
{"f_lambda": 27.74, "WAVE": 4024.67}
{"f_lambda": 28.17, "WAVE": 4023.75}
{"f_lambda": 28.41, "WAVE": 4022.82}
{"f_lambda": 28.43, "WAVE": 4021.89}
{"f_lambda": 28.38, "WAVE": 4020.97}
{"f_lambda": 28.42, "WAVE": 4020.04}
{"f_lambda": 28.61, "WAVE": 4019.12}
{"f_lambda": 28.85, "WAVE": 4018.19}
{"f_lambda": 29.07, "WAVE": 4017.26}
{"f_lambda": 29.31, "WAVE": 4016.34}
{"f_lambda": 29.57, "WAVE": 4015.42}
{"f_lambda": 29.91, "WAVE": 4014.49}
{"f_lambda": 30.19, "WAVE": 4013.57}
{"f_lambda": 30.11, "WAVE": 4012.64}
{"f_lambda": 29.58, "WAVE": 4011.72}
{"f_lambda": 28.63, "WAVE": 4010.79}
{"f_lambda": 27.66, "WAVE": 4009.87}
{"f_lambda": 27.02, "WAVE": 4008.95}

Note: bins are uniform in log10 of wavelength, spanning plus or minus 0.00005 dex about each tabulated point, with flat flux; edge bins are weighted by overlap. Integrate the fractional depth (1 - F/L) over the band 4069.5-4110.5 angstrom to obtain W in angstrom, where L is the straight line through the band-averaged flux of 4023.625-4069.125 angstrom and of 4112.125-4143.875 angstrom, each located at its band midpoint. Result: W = -2.6 angstrom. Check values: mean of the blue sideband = 25.4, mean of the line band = 26.8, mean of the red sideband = 25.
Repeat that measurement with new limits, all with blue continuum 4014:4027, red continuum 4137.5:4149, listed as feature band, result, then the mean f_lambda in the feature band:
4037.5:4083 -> 3.81 angstrom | 25.2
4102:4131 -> 0.38 angstrom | 25.7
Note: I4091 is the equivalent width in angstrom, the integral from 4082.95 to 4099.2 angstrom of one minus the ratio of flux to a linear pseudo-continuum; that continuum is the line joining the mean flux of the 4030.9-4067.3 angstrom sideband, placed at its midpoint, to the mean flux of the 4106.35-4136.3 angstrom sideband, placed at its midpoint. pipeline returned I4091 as -2.0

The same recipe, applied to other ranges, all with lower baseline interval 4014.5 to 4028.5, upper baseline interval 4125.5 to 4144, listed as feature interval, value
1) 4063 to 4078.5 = 0.76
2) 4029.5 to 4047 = 1.57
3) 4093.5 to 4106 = -0.30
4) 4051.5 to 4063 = 0.99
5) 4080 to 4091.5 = -0.92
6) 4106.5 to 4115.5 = -0.38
